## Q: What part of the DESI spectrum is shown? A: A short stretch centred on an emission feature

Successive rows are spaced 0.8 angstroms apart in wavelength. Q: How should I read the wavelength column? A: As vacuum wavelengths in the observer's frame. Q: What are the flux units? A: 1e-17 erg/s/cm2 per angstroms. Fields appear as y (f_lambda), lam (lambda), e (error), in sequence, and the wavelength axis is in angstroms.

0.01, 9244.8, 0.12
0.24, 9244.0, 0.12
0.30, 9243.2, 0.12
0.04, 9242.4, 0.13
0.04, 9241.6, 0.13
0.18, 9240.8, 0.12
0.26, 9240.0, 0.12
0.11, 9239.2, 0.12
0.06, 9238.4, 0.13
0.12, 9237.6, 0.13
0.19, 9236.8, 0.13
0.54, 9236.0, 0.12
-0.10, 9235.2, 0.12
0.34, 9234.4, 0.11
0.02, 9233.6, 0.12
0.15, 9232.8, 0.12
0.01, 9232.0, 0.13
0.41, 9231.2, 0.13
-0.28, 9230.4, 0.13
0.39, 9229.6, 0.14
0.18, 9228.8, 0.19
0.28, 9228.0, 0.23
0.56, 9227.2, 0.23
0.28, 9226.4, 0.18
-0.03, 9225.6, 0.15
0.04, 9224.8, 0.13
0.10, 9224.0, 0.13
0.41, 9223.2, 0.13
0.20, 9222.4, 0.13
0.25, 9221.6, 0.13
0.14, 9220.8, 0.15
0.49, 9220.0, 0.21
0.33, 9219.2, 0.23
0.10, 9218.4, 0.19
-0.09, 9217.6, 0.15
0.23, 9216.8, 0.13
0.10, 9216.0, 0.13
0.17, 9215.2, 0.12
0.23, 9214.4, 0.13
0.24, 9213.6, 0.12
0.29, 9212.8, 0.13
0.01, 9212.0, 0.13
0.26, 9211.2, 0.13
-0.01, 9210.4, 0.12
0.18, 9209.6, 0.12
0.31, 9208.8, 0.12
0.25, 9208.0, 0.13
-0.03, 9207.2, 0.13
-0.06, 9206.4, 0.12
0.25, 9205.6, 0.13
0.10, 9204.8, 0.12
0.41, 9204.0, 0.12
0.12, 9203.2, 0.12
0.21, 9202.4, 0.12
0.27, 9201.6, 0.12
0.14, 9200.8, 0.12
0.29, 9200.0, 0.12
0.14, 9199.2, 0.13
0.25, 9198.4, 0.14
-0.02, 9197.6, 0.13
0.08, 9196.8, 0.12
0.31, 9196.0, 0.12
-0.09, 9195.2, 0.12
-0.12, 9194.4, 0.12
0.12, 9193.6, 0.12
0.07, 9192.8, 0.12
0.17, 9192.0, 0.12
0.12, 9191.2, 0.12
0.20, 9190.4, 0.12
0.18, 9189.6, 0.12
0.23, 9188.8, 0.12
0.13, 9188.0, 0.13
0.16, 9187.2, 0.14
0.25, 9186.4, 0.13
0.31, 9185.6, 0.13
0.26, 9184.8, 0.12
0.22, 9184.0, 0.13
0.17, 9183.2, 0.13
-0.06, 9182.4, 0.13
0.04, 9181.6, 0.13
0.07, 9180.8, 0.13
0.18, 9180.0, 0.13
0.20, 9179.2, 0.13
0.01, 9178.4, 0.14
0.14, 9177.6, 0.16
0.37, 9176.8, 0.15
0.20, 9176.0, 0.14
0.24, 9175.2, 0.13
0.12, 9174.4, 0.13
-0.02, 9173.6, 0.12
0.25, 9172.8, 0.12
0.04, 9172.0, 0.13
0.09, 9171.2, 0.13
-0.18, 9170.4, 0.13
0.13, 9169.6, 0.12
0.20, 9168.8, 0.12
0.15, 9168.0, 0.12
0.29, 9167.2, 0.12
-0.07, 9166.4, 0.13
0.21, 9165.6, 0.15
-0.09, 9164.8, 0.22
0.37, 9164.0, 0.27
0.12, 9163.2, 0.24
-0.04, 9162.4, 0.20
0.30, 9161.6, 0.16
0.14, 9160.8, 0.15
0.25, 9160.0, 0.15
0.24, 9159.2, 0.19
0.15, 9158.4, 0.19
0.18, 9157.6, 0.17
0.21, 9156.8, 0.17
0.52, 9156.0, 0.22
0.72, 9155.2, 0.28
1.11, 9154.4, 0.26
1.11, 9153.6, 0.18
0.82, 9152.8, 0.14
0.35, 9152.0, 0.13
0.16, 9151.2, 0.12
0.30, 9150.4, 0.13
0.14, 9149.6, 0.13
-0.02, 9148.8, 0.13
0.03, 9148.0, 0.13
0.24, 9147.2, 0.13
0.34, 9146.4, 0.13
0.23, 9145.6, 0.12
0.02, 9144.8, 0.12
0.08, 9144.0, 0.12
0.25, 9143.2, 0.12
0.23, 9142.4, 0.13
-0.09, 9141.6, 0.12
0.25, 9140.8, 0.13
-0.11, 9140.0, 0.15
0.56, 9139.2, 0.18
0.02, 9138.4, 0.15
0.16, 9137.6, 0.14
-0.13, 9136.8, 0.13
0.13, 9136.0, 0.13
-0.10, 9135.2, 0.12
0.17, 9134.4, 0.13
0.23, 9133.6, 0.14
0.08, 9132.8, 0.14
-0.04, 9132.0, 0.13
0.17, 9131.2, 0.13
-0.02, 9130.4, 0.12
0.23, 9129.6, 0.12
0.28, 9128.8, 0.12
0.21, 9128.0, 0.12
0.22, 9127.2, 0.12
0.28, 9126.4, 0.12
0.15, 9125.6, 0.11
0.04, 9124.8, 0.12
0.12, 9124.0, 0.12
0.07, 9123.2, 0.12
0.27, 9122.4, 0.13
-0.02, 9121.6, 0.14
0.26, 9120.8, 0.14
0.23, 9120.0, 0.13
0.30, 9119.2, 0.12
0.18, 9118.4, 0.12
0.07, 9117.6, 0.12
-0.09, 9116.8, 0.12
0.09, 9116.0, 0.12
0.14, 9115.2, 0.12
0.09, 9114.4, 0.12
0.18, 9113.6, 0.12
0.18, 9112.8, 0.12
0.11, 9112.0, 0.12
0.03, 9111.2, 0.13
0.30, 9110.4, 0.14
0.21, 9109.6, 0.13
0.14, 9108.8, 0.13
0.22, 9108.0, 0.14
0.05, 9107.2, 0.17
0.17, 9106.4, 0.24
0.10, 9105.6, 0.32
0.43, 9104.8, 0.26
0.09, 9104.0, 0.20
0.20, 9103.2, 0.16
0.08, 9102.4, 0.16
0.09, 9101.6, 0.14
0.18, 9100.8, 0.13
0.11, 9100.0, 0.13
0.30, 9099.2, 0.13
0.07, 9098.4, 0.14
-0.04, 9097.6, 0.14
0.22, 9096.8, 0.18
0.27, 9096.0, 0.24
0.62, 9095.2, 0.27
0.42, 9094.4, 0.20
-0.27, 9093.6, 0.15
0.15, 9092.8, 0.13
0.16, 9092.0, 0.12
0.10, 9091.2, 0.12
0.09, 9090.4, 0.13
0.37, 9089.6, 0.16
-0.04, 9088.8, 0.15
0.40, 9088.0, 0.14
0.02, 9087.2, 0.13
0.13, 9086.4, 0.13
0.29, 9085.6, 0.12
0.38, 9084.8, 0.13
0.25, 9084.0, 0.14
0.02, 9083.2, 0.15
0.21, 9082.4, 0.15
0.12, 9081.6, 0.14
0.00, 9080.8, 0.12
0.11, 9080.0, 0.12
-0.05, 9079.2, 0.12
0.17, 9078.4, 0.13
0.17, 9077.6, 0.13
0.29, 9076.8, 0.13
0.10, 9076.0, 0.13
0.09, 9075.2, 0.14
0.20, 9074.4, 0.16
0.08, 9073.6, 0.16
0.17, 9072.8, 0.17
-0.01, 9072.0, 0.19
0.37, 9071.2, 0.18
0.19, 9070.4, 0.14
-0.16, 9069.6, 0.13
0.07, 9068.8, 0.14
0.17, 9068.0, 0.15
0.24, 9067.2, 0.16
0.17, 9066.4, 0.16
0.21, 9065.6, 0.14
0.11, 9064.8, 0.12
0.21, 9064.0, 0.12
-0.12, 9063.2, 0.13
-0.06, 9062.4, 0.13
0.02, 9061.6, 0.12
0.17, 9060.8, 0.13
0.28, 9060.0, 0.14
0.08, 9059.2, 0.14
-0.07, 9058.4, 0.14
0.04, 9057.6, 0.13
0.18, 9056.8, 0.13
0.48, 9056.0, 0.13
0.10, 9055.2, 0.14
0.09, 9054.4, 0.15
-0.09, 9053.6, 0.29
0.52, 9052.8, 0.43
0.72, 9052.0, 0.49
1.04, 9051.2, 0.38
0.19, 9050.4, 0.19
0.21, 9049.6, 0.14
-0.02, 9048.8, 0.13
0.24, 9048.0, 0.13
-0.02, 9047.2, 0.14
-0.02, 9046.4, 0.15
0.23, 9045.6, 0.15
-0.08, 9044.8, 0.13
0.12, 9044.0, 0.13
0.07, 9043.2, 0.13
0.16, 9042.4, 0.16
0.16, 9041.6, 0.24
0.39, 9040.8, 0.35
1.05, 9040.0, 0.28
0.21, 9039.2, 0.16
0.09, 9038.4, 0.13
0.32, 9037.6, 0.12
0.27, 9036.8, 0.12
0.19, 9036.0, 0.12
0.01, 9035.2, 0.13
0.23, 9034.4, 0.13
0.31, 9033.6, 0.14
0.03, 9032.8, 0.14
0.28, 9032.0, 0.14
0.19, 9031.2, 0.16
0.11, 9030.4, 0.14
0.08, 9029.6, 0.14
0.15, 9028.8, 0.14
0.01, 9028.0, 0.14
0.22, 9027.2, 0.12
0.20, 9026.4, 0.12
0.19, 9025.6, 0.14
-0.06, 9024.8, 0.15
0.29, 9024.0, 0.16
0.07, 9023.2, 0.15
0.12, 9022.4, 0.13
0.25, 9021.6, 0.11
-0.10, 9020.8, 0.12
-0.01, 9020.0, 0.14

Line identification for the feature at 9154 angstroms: H-beta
